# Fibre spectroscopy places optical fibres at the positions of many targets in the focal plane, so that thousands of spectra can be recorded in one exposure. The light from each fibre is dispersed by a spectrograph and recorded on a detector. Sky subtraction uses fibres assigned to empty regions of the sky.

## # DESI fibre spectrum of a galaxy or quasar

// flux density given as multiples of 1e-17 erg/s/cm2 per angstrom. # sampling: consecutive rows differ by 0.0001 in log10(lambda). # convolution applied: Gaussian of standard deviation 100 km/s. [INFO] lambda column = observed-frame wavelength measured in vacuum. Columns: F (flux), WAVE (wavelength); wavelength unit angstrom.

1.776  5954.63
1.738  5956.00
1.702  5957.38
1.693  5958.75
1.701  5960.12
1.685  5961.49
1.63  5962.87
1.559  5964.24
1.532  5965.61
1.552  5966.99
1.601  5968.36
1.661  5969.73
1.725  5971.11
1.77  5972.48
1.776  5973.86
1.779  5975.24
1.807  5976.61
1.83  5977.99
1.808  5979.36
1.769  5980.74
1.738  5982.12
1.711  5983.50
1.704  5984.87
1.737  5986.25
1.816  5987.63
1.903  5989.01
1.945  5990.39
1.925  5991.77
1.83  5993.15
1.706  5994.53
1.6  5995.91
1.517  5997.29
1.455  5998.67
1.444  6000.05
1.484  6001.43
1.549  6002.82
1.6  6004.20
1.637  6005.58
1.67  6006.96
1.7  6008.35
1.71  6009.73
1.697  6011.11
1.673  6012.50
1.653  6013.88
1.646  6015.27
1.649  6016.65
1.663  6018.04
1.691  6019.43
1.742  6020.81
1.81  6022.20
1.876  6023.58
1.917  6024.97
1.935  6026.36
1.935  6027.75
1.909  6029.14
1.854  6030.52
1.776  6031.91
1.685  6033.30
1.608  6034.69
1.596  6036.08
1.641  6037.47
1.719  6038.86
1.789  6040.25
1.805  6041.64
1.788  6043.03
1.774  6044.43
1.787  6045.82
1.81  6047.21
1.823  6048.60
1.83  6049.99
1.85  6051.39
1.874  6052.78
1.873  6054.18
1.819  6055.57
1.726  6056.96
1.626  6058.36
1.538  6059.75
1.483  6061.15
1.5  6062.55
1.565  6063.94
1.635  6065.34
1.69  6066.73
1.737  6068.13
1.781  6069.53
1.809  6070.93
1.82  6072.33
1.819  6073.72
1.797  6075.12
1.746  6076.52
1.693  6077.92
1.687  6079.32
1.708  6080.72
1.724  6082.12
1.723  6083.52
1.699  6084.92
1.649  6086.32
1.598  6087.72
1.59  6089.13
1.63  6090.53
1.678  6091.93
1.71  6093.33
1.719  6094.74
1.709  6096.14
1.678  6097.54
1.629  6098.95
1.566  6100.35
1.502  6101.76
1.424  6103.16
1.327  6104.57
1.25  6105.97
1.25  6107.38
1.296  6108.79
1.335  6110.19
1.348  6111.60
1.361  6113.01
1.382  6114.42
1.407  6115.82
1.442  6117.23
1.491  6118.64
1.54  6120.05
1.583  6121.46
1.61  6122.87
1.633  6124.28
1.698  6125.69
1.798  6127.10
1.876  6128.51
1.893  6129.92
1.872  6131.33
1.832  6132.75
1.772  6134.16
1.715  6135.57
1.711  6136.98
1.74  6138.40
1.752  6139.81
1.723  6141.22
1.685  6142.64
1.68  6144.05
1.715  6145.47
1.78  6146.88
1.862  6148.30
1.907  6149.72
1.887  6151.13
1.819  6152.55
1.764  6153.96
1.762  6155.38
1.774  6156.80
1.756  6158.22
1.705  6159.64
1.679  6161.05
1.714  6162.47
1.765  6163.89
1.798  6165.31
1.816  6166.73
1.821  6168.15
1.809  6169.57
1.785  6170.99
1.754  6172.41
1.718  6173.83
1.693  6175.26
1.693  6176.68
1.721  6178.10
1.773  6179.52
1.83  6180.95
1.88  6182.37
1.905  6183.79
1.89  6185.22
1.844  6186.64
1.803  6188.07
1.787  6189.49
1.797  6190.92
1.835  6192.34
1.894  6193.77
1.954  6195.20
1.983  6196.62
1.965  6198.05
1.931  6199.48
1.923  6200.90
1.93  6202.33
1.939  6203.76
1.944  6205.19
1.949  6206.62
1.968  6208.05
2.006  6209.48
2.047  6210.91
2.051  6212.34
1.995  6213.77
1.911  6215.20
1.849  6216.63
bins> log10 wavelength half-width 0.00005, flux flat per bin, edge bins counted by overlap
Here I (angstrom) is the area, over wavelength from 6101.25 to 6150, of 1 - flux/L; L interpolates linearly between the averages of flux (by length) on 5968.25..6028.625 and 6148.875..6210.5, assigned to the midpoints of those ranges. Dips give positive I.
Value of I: 5.4 angstrom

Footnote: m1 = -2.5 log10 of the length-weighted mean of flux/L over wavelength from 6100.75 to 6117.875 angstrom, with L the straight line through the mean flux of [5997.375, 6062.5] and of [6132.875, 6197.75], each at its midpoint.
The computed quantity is 0.28 mag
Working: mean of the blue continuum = 1.72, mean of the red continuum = 1.79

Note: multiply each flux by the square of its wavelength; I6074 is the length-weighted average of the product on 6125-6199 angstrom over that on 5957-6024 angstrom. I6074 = 1.1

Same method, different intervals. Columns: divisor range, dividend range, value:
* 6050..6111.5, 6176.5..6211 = 1.20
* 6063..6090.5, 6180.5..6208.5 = 1.16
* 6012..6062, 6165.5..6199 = 1.09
